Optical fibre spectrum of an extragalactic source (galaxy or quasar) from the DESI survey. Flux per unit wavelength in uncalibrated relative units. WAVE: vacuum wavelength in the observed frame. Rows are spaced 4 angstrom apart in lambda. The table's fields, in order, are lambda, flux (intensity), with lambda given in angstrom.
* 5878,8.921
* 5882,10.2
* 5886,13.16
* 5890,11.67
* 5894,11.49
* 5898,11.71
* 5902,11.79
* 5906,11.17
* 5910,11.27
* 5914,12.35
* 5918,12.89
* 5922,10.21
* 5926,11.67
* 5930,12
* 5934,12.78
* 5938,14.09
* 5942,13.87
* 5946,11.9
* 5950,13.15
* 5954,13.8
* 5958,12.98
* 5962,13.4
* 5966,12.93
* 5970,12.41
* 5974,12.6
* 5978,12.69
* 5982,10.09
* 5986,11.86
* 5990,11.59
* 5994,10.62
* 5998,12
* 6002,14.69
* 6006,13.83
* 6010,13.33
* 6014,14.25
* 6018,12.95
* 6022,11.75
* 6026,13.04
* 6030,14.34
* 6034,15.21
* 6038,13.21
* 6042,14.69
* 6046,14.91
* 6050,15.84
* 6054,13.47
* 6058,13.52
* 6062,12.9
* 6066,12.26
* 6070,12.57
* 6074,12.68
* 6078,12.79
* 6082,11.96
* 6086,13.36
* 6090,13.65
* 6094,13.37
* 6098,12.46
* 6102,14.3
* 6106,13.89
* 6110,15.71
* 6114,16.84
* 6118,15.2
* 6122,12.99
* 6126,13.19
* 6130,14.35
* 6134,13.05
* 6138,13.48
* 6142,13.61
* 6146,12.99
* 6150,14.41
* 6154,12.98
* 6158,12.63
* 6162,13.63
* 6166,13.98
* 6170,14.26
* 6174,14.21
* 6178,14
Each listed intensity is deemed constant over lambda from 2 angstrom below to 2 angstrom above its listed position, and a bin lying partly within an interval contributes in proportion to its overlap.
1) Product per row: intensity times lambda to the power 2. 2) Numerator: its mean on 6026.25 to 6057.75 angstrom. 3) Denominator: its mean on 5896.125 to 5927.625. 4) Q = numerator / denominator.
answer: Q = 1.29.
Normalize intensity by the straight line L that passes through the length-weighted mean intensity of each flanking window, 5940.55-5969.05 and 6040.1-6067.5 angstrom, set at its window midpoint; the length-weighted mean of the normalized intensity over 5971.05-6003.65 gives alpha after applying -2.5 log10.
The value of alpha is 0.12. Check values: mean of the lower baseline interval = 13.1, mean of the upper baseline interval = 14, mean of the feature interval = 12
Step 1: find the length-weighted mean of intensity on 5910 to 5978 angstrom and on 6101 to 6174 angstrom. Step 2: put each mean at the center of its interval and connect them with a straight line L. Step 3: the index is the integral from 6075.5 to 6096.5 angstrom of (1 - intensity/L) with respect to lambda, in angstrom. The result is 1.0 angstrom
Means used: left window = 12.6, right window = 14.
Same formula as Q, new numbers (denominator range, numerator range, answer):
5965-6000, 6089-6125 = 1.26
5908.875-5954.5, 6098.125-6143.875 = 1.21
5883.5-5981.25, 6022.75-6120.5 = 1.17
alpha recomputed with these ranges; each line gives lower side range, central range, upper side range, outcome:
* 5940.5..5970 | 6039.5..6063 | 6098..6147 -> -0.05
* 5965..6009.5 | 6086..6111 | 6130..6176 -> -0.05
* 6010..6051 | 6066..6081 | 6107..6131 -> 0.14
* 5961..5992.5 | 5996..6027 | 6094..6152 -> -0.06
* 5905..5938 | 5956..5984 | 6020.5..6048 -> 0.03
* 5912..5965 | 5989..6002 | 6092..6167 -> 0.10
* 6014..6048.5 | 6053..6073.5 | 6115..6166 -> 0.07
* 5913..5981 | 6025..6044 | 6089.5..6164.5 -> -0.07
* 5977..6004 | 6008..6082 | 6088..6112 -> -0.05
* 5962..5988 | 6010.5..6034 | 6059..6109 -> -0.07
